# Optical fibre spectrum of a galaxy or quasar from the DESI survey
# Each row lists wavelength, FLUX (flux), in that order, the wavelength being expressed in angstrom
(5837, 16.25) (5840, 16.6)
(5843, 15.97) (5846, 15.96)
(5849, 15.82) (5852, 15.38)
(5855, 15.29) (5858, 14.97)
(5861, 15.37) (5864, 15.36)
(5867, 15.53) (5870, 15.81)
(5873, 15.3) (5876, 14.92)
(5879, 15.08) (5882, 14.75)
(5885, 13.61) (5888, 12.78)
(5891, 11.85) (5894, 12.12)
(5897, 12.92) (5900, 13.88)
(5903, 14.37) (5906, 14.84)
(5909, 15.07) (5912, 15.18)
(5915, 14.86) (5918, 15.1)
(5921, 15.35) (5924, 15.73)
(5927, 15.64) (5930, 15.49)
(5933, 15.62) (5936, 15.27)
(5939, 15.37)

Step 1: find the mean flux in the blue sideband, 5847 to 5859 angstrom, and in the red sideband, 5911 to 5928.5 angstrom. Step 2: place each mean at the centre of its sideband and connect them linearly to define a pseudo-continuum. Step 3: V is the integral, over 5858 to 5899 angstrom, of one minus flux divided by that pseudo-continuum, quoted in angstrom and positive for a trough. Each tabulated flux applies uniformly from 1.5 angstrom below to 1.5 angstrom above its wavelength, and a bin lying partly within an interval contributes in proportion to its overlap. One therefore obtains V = 2.9 angstrom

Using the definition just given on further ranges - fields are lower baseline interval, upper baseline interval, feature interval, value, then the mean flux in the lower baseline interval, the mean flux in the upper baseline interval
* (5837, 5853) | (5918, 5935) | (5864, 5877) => 0.36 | 16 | 15.5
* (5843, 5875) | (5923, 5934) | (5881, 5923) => 4.07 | 15.5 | 15.6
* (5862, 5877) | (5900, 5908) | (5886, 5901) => 2.10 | 15.4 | 14.5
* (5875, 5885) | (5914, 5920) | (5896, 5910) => 0.64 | 14.7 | 15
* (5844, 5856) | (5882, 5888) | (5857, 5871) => -0.52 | 15.6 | 13.7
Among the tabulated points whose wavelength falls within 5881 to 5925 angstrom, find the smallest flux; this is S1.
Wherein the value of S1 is 11.85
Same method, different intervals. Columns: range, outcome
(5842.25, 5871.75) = 14.97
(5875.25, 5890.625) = 12.78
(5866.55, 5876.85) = 14.92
